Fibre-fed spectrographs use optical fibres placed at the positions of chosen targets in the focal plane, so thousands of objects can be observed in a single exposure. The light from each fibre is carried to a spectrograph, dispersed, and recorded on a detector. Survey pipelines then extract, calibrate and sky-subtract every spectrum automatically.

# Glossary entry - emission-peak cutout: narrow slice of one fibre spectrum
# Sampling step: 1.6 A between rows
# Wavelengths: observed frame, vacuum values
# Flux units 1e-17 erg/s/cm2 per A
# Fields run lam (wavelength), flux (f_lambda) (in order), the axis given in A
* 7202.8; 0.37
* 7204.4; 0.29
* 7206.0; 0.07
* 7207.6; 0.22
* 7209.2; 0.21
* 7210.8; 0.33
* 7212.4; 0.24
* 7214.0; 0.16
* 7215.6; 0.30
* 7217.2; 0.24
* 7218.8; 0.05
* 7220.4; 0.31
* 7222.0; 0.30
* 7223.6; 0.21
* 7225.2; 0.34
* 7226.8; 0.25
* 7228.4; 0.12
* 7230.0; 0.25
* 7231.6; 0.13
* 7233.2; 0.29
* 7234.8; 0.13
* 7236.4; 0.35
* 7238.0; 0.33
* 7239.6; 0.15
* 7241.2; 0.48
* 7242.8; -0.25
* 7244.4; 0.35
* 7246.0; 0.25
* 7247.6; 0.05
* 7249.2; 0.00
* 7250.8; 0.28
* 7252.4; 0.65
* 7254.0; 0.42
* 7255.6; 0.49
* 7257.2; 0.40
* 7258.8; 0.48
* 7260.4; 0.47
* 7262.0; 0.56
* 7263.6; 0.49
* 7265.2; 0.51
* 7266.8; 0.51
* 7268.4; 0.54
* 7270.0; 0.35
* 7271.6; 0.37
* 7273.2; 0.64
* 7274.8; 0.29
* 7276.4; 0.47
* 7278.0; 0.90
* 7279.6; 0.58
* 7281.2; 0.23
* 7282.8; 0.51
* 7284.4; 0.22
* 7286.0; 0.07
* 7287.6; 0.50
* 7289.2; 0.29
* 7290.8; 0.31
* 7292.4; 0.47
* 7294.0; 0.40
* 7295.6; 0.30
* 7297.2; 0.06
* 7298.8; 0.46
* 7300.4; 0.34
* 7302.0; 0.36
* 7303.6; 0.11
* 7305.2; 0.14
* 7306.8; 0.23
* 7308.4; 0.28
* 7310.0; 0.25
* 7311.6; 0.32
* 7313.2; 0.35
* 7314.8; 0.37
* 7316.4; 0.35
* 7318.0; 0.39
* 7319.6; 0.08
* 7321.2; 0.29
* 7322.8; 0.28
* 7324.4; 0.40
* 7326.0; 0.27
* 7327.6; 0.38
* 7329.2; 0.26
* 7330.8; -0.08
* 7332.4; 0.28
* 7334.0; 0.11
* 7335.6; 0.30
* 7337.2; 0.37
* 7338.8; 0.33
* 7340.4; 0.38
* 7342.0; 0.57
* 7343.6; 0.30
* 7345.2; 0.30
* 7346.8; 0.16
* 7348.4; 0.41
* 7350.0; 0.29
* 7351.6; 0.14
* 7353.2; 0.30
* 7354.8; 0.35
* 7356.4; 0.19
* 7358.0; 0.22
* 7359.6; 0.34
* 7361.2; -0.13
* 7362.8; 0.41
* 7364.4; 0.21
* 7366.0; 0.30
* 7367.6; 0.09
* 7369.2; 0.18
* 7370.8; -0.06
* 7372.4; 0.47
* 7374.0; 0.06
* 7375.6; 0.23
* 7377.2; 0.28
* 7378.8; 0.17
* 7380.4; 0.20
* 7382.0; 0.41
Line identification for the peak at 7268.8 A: Mg II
